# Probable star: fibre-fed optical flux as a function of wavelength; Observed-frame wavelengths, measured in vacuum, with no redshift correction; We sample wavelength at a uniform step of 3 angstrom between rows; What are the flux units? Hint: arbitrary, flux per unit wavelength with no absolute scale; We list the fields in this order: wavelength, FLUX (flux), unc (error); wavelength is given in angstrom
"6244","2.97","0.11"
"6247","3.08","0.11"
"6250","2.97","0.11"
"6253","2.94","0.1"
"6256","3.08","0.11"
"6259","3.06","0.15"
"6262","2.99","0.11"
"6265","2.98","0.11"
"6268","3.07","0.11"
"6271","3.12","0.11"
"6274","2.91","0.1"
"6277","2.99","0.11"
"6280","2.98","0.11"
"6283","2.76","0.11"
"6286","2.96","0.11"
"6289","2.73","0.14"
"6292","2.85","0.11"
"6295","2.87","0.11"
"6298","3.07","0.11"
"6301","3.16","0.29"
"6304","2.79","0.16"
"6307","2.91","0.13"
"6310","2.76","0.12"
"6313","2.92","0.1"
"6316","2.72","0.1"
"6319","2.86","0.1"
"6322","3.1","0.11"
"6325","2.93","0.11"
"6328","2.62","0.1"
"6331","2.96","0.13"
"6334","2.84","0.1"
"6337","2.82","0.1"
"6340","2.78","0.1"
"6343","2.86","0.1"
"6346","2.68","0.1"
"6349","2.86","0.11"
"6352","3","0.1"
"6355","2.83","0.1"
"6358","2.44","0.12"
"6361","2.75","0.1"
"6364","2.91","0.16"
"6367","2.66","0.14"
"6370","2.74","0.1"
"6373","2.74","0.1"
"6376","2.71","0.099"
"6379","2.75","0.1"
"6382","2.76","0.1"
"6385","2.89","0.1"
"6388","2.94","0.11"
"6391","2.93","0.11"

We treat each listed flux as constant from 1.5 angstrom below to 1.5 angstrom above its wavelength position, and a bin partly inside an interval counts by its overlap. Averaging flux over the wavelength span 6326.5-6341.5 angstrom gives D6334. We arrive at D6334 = 2.8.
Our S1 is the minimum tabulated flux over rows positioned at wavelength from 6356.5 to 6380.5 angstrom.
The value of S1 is 2.44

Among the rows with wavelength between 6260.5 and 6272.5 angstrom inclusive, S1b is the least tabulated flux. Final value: 2.98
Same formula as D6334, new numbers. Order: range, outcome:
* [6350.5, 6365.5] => 2.79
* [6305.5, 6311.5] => 2.83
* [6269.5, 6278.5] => 3.01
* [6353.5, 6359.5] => 2.64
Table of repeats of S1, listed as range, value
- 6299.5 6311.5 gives 2.76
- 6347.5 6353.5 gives 2.86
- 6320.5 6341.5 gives 2.62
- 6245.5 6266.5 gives 2.94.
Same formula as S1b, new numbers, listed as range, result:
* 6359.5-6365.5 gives 2.75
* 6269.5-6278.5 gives 2.91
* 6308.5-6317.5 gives 2.72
